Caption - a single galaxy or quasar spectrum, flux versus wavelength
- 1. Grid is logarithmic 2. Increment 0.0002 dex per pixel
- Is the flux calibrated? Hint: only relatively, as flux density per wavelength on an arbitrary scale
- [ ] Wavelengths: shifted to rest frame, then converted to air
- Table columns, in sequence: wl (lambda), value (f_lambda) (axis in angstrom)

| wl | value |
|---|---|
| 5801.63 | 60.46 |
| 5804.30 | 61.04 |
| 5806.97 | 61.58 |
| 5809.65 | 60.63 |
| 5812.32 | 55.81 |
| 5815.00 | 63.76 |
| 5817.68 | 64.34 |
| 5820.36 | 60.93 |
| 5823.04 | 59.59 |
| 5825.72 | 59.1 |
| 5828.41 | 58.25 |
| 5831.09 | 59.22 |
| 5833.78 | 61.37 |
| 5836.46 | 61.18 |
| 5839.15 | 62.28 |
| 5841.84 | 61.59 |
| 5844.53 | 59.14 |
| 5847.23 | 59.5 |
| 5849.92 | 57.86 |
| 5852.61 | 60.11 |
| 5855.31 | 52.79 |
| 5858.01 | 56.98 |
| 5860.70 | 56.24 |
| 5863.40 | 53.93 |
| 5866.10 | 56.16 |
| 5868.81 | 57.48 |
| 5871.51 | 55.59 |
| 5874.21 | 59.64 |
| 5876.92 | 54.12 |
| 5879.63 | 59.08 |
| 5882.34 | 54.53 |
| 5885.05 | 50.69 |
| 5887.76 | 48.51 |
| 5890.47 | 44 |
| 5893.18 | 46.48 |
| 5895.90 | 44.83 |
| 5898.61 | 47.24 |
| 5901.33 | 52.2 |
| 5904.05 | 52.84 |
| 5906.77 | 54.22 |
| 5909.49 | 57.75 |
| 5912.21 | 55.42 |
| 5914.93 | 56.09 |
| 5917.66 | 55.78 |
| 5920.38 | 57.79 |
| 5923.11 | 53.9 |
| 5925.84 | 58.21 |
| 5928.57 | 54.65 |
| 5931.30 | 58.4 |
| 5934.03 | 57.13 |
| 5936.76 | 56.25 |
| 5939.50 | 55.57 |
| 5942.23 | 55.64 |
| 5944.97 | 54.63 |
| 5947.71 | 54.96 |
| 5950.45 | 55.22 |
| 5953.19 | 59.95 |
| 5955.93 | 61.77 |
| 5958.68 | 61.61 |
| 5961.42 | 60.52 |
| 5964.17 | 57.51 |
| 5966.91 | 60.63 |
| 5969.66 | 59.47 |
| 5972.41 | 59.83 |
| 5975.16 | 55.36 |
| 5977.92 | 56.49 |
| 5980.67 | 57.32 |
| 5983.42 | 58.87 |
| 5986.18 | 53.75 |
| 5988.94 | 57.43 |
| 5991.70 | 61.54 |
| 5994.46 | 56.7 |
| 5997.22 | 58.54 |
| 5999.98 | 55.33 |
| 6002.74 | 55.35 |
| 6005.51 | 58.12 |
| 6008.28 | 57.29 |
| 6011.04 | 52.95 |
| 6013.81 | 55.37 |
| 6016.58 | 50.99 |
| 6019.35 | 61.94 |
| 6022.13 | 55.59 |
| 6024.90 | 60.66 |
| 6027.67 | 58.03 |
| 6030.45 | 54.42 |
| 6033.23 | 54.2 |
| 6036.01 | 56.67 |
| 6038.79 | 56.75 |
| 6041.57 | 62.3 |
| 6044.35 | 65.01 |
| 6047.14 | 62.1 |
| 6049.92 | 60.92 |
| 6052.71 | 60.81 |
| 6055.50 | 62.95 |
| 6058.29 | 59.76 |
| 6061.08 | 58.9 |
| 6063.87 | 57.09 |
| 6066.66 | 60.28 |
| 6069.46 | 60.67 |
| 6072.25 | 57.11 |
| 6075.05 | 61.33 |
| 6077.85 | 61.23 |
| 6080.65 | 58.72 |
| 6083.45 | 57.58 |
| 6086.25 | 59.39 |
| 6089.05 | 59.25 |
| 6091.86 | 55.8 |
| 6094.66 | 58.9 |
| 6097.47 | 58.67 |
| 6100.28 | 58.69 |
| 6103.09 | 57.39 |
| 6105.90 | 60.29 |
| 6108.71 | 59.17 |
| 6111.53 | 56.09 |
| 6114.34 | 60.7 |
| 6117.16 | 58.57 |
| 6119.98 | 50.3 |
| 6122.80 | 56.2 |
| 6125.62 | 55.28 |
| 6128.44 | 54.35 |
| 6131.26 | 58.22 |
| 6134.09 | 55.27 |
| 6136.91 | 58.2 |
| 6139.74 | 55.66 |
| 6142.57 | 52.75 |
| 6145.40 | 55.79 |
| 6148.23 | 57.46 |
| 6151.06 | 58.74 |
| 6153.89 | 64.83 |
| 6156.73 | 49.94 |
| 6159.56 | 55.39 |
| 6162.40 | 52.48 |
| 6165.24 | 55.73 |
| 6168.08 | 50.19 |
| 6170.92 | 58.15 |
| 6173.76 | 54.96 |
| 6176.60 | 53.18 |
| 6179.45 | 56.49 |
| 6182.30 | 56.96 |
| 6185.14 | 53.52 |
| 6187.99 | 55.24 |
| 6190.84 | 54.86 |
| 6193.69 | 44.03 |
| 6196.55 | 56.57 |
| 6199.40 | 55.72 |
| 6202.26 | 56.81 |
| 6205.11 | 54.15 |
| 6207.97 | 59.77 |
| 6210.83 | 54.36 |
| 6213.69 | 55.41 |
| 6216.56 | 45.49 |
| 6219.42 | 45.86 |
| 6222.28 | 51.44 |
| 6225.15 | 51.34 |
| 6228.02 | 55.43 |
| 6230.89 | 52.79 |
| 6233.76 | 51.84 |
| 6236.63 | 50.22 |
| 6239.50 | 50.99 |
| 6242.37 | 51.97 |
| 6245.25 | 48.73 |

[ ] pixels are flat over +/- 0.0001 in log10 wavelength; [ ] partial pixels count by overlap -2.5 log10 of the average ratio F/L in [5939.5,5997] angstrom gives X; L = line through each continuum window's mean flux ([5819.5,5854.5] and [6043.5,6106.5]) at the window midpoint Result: 0.034 mag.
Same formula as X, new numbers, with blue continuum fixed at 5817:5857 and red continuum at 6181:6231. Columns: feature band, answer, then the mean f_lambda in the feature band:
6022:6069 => -0.06 mag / 59.3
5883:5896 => 0.23 mag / 47.5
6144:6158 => -0.06 mag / 57.4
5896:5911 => 0.12 mag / 52.2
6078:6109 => -0.06 mag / 58.6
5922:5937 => 0.03 mag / 56.5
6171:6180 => -0.03 mag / 55.2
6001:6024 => 0.01 mag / 56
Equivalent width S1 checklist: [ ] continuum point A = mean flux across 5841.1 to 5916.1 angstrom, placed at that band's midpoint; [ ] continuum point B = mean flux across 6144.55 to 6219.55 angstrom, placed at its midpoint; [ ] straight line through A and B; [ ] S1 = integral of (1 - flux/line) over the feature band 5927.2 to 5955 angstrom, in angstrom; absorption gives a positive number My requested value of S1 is -1.0 angstrom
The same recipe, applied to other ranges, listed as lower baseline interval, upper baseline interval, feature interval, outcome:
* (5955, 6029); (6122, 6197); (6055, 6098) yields -2.08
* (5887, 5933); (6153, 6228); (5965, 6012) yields -3.69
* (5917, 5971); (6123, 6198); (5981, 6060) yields -1.86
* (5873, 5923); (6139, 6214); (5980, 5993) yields -1.02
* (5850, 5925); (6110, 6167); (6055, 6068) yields -0.98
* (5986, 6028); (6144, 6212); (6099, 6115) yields -0.77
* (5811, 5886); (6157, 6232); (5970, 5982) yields -0.18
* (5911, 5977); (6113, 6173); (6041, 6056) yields -1.52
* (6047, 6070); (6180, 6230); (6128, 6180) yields 0.10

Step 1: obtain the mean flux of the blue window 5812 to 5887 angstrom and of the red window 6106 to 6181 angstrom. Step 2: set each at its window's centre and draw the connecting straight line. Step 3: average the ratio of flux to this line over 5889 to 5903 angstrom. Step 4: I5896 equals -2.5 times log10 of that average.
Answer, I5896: 0.22 mag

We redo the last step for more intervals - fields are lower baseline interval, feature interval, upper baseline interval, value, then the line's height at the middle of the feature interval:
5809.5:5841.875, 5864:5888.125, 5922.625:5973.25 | 0.08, 59.4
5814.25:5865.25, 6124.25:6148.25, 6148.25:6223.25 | -0.01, 55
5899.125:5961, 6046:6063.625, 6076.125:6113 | -0.05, 58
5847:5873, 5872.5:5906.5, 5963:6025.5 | 0.11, 56.7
